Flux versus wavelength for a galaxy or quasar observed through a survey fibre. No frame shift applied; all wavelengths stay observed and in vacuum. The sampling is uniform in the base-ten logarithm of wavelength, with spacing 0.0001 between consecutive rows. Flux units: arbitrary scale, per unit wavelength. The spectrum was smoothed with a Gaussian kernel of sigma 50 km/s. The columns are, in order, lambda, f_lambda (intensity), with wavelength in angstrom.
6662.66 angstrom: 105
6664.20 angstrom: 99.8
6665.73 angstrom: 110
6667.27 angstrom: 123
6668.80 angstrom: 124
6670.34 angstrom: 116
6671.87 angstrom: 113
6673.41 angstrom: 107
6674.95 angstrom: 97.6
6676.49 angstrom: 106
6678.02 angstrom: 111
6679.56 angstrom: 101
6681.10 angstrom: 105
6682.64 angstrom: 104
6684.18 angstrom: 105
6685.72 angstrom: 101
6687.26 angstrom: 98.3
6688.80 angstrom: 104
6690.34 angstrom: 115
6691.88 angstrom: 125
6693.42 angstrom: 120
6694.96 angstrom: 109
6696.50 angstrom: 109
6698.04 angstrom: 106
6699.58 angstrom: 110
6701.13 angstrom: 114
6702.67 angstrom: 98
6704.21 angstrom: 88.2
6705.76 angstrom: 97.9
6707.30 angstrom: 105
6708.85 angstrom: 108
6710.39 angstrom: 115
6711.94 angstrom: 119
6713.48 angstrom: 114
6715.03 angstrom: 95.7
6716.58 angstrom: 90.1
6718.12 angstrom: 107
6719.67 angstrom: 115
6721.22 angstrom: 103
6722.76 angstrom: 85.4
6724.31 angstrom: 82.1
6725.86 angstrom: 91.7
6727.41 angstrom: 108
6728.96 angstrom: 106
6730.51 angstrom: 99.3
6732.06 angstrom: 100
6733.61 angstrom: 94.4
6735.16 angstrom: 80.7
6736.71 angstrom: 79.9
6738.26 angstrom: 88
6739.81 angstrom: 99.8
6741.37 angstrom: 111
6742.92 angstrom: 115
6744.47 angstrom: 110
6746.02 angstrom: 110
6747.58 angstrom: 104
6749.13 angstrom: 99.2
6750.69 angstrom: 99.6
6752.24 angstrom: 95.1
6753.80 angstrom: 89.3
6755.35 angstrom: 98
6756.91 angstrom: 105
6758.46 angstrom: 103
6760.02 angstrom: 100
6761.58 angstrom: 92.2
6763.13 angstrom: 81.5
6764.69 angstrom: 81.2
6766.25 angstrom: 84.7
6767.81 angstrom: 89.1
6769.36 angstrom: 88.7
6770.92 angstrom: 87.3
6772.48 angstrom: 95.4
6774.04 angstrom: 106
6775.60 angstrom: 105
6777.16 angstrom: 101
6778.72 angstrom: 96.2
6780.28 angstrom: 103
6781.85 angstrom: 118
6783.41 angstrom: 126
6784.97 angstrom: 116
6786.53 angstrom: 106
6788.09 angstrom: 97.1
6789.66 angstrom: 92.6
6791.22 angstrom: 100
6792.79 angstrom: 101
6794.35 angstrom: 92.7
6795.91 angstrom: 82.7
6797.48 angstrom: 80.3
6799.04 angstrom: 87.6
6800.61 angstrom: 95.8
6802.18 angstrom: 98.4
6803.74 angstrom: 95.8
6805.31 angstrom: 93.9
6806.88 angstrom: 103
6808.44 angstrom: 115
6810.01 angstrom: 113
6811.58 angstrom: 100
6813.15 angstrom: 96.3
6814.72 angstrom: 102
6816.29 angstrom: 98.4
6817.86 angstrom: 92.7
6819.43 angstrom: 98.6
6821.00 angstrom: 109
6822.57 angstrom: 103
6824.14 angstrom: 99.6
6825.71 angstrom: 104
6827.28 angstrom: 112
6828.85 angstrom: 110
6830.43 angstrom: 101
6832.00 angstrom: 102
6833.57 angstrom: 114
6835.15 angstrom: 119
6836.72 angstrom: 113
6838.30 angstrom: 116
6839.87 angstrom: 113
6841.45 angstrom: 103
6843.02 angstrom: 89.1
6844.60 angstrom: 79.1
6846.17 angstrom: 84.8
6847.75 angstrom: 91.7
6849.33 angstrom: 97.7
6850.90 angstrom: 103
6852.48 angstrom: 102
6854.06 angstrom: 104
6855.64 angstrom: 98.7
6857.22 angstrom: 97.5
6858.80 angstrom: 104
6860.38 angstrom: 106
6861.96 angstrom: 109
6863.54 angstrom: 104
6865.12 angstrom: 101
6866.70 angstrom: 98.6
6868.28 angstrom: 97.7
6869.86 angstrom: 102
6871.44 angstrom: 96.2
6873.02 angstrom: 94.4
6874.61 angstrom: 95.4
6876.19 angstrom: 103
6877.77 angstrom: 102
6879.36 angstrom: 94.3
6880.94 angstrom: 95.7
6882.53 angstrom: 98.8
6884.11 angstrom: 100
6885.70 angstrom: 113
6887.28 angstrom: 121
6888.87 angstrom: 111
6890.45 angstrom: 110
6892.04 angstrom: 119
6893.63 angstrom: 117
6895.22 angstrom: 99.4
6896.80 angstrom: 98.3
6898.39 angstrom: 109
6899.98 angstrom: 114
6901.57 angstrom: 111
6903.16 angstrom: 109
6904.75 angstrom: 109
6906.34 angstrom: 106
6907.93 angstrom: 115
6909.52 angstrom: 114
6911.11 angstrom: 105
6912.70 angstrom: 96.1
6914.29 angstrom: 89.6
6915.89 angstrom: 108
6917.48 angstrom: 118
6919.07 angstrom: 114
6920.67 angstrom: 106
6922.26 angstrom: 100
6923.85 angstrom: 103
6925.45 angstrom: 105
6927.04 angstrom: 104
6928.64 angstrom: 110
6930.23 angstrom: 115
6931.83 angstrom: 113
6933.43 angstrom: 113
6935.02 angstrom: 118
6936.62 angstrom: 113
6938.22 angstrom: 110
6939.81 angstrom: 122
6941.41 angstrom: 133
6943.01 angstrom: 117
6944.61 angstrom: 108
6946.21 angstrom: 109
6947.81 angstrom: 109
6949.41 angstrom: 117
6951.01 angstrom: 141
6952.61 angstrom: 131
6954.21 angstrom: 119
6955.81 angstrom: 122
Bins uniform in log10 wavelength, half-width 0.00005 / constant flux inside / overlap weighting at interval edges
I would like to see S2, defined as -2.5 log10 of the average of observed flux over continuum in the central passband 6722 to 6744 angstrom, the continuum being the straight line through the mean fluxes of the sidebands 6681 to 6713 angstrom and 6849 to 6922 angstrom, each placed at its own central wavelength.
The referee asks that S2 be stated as 0.118 mag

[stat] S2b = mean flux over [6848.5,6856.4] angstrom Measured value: 101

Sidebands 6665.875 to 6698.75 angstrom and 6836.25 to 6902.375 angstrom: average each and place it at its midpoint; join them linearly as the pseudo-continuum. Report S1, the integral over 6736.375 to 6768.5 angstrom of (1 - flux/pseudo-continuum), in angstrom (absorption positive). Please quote 2.95 angstrom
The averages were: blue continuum 110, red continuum 103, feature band 97.2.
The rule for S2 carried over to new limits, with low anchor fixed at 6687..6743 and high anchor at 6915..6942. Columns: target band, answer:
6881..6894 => 0.00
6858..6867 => 0.05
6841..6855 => 0.15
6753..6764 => 0.10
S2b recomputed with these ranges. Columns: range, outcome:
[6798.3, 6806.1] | 94.2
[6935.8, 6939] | 111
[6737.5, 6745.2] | 105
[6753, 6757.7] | 97.5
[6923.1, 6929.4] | 105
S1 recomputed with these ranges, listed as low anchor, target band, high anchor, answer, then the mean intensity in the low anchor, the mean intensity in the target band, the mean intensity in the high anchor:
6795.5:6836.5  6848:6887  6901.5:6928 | 1.19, 101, 101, 107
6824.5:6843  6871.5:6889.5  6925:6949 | 1.39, 109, 102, 113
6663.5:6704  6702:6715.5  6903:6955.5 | 0.53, 109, 105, 112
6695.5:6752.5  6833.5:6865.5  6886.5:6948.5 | 1.52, 102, 102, 110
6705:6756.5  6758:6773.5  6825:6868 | 1.67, 101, 90.3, 103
